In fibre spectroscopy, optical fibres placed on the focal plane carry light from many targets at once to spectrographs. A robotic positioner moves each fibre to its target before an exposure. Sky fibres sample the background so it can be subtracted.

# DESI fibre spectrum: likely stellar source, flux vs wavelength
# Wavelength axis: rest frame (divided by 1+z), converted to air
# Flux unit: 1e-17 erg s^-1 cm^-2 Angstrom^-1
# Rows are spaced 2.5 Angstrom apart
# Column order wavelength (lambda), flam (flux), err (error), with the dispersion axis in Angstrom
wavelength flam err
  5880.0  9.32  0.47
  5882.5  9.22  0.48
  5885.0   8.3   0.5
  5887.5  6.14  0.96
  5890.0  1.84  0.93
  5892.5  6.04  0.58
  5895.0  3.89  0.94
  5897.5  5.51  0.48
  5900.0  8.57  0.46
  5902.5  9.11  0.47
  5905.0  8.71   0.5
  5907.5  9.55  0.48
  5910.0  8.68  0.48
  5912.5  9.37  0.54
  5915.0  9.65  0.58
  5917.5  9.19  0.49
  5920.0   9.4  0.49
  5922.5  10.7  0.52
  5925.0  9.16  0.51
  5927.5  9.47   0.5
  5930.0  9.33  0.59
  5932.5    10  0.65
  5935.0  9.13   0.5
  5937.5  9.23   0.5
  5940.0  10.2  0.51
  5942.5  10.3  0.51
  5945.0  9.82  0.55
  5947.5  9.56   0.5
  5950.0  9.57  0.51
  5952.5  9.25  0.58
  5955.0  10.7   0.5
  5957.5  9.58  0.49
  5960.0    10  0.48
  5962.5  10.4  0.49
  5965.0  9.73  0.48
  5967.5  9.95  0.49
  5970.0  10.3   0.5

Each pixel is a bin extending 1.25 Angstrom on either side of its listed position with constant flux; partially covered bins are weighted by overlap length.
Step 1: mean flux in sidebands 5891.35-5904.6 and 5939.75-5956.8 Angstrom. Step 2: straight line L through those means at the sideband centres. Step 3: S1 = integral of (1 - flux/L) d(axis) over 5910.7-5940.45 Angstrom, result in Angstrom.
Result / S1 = -3.84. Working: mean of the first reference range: 6.76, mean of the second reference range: 9.89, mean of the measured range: 9.54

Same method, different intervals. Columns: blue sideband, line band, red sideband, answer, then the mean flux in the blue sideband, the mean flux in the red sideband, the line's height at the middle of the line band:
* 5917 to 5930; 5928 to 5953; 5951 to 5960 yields 0.21 Angstrom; 9.58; 9.86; 9.73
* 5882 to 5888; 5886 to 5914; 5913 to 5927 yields 5.33 Angstrom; 7.94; 9.6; 8.65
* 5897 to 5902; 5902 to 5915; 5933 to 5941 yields -1.76 Angstrom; 7.58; 9.54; 8.05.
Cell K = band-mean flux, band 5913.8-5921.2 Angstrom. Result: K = 9.41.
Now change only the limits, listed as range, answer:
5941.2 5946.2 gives 10.1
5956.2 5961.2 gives 9.8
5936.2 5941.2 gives 9.7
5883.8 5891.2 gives 5.43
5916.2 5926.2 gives 9.61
